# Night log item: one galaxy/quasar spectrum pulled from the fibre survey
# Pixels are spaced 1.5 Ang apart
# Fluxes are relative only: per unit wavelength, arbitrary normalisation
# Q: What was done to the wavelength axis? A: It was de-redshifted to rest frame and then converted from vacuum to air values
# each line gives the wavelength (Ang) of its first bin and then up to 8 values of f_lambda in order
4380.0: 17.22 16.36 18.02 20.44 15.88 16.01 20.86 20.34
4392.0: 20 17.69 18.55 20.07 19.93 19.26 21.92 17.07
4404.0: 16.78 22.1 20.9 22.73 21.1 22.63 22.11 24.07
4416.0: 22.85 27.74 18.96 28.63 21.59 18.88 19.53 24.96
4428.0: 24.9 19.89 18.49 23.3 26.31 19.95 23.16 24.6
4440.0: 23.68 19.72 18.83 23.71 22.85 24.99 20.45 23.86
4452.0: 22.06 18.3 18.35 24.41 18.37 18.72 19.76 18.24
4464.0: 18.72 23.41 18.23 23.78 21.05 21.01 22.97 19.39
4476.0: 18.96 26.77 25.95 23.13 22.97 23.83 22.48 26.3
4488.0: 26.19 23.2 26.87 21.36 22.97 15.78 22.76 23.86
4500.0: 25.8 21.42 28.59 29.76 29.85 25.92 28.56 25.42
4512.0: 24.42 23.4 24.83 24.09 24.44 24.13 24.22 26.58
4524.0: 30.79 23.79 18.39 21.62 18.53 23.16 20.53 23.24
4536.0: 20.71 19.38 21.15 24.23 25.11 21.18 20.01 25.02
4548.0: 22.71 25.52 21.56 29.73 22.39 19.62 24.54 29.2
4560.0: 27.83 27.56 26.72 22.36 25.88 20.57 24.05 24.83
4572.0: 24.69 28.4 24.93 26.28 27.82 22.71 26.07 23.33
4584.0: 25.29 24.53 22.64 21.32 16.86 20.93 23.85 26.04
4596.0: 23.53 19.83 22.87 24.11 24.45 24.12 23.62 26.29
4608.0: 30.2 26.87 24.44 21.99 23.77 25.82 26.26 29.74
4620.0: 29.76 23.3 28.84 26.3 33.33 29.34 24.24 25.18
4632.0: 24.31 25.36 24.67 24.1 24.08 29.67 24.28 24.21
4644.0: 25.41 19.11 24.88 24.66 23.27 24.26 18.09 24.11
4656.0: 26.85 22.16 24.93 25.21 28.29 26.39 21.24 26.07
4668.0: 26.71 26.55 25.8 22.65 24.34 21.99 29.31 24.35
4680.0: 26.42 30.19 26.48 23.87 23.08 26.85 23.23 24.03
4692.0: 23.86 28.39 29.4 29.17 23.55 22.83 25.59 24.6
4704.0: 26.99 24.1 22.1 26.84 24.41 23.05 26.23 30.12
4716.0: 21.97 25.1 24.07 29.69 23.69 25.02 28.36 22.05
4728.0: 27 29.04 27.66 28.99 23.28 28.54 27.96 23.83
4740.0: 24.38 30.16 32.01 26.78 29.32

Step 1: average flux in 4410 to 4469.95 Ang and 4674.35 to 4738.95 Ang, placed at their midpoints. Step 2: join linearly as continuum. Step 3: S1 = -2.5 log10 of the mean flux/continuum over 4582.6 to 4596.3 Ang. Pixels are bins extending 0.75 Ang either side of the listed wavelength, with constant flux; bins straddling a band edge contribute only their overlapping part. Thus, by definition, 0.058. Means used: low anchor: 21.9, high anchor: 25.8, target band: 22.8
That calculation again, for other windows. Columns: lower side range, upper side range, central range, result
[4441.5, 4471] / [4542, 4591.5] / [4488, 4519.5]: -0.11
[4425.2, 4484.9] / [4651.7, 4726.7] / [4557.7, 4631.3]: -0.06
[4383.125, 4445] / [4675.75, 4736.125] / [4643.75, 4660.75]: 0.07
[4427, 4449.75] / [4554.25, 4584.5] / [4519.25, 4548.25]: 0.08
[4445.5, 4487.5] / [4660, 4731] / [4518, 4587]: -0.04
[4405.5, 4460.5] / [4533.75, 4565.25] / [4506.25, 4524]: -0.10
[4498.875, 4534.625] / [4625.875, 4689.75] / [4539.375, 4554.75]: 0.05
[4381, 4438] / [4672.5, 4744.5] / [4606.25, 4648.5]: -0.06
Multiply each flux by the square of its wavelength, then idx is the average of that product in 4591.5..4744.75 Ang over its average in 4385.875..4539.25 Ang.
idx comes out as 1.25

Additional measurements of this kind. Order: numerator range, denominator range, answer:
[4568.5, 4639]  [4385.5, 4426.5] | 1.31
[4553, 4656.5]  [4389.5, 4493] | 1.22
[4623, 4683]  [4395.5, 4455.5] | 1.28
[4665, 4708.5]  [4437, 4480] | 1.30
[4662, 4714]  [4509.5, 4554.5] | 1.16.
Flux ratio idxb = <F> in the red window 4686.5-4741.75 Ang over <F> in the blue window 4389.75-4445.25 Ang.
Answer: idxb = 1.20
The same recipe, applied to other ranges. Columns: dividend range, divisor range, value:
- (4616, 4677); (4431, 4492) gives 1.14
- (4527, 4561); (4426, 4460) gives 1.05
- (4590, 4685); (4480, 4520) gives 1.02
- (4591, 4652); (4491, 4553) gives 1.06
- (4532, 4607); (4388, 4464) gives 1.12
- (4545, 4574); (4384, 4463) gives 1.17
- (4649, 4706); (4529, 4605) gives 1.06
